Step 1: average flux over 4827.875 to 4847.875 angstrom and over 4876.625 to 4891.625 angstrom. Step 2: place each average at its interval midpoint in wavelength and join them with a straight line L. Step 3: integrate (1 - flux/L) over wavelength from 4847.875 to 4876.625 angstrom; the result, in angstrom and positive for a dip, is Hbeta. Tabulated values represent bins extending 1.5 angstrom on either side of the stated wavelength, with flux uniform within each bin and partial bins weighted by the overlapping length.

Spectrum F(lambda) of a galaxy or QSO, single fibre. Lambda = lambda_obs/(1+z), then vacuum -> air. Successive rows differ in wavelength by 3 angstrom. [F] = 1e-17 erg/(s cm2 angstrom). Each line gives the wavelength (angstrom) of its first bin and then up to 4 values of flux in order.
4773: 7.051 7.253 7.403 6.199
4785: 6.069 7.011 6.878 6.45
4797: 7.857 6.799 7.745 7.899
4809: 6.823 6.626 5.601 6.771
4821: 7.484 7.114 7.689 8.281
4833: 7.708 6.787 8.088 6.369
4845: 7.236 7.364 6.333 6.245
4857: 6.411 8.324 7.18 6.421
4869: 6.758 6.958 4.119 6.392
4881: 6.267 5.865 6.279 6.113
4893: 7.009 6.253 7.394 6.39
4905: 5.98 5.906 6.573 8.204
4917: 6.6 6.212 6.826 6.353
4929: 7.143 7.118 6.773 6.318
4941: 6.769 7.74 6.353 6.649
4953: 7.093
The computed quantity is 0.9 angstrom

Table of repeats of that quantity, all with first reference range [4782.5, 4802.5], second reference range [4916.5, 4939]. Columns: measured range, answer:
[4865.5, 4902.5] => 2.3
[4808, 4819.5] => 0.7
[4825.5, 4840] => -1.9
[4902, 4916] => 0.1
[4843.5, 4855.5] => 0.0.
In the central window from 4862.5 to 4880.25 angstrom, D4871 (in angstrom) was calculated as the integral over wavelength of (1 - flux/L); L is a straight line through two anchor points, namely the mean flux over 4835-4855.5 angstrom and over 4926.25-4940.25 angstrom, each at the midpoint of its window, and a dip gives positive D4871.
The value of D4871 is 1.6 angstrom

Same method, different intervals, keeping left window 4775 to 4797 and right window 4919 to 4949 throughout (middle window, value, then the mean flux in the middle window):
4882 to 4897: 1.1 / 6.3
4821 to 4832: -1.4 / 7.67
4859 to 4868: -0.6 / 7.22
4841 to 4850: -0.3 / 6.99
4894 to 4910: 0.9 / 6.41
